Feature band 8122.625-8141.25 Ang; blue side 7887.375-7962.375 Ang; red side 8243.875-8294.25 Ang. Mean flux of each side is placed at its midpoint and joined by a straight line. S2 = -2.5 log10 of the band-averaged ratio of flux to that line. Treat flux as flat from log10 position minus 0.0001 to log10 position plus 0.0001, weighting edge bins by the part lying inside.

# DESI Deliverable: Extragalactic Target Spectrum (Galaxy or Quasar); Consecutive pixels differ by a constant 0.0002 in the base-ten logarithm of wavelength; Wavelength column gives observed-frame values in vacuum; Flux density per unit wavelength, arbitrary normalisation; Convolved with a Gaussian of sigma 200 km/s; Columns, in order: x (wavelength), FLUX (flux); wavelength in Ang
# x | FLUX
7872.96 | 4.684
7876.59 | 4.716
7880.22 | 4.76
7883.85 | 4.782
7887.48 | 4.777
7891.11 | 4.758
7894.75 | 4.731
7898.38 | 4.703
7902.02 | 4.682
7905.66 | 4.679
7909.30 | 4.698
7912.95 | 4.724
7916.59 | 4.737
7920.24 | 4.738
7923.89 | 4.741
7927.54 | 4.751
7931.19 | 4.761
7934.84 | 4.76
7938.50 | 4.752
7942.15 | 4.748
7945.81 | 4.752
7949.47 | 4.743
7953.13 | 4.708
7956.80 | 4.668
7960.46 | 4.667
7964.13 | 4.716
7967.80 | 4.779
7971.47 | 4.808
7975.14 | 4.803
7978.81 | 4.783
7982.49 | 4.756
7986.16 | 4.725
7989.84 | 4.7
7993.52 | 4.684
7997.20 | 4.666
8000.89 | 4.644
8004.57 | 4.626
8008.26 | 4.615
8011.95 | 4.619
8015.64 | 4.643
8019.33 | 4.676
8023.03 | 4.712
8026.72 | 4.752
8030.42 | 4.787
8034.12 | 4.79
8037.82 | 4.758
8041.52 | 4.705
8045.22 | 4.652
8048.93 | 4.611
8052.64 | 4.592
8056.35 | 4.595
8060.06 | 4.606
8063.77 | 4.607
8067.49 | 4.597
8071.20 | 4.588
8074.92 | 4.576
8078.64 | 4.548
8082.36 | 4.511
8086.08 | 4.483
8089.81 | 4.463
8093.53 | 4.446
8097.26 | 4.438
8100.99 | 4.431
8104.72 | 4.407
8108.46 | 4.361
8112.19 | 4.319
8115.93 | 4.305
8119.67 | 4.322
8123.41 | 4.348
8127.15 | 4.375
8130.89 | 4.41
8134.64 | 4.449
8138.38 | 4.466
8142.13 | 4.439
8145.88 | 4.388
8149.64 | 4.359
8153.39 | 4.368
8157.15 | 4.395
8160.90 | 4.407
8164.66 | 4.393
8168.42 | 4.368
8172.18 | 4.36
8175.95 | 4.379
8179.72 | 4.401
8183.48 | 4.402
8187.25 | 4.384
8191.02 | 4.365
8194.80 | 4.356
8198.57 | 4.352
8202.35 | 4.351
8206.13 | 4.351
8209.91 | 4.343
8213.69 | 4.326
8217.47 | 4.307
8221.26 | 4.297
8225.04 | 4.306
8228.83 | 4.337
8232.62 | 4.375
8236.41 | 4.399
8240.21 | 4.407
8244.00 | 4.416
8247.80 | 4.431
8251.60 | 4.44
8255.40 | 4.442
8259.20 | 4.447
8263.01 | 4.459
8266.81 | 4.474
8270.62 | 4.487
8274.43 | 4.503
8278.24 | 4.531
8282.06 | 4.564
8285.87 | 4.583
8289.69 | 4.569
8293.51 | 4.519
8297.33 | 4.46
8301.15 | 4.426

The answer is 0.04 mag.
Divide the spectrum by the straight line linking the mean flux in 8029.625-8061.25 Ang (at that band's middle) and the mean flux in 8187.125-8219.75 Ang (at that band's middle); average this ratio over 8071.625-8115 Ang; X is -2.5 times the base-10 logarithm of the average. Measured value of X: 0.03 mag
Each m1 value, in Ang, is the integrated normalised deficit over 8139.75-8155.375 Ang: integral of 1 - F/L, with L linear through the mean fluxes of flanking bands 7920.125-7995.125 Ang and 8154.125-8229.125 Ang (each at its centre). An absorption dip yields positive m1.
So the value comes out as 0.1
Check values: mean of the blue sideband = 4.74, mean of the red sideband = 4.36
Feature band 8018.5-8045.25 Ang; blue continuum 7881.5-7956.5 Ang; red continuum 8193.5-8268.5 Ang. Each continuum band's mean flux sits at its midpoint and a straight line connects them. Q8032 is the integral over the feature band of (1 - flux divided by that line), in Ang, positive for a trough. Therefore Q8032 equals -0.8 Ang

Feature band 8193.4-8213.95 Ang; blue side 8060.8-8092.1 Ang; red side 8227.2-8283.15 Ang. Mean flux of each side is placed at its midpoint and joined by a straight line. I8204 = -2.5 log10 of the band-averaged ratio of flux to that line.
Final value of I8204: 0.03 mag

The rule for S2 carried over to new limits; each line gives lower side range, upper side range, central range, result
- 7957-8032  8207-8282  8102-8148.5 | 0.041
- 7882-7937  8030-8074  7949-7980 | -0.009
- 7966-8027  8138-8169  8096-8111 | 0.022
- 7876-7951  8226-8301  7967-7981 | -0.024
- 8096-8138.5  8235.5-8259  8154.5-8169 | 0.001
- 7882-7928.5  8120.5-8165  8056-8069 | -0.022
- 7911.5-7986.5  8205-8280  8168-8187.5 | 0.024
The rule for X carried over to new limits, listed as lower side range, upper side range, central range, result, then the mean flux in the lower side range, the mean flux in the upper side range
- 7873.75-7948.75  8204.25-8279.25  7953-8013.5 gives -0.009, 4.74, 4.4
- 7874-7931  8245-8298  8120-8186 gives 0.043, 4.73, 4.49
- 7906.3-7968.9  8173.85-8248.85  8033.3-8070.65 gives -0.016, 4.73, 4.36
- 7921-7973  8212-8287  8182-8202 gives 0.029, 4.74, 4.43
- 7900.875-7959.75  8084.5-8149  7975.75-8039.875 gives -0.026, 4.73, 4.4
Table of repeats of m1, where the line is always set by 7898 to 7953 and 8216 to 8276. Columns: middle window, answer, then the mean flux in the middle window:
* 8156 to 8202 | 1.0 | 4.38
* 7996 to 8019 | 0.1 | 4.64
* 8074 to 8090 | 0.2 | 4.52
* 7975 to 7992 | -0.3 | 4.75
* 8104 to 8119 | 0.7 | 4.34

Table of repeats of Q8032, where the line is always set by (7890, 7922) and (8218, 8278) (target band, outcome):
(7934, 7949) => -0.22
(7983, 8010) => -0.20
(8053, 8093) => 0.12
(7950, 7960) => -0.04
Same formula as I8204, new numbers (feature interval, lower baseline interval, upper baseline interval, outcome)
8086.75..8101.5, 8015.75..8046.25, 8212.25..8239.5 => 0.04 mag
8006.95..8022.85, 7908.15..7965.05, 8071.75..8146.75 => -0.01 mag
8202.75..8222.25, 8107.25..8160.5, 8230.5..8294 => 0.03 mag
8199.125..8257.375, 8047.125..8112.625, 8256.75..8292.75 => 0.04 mag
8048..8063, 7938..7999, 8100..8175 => -0.01 mag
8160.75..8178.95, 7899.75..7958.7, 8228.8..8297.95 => 0.04 mag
